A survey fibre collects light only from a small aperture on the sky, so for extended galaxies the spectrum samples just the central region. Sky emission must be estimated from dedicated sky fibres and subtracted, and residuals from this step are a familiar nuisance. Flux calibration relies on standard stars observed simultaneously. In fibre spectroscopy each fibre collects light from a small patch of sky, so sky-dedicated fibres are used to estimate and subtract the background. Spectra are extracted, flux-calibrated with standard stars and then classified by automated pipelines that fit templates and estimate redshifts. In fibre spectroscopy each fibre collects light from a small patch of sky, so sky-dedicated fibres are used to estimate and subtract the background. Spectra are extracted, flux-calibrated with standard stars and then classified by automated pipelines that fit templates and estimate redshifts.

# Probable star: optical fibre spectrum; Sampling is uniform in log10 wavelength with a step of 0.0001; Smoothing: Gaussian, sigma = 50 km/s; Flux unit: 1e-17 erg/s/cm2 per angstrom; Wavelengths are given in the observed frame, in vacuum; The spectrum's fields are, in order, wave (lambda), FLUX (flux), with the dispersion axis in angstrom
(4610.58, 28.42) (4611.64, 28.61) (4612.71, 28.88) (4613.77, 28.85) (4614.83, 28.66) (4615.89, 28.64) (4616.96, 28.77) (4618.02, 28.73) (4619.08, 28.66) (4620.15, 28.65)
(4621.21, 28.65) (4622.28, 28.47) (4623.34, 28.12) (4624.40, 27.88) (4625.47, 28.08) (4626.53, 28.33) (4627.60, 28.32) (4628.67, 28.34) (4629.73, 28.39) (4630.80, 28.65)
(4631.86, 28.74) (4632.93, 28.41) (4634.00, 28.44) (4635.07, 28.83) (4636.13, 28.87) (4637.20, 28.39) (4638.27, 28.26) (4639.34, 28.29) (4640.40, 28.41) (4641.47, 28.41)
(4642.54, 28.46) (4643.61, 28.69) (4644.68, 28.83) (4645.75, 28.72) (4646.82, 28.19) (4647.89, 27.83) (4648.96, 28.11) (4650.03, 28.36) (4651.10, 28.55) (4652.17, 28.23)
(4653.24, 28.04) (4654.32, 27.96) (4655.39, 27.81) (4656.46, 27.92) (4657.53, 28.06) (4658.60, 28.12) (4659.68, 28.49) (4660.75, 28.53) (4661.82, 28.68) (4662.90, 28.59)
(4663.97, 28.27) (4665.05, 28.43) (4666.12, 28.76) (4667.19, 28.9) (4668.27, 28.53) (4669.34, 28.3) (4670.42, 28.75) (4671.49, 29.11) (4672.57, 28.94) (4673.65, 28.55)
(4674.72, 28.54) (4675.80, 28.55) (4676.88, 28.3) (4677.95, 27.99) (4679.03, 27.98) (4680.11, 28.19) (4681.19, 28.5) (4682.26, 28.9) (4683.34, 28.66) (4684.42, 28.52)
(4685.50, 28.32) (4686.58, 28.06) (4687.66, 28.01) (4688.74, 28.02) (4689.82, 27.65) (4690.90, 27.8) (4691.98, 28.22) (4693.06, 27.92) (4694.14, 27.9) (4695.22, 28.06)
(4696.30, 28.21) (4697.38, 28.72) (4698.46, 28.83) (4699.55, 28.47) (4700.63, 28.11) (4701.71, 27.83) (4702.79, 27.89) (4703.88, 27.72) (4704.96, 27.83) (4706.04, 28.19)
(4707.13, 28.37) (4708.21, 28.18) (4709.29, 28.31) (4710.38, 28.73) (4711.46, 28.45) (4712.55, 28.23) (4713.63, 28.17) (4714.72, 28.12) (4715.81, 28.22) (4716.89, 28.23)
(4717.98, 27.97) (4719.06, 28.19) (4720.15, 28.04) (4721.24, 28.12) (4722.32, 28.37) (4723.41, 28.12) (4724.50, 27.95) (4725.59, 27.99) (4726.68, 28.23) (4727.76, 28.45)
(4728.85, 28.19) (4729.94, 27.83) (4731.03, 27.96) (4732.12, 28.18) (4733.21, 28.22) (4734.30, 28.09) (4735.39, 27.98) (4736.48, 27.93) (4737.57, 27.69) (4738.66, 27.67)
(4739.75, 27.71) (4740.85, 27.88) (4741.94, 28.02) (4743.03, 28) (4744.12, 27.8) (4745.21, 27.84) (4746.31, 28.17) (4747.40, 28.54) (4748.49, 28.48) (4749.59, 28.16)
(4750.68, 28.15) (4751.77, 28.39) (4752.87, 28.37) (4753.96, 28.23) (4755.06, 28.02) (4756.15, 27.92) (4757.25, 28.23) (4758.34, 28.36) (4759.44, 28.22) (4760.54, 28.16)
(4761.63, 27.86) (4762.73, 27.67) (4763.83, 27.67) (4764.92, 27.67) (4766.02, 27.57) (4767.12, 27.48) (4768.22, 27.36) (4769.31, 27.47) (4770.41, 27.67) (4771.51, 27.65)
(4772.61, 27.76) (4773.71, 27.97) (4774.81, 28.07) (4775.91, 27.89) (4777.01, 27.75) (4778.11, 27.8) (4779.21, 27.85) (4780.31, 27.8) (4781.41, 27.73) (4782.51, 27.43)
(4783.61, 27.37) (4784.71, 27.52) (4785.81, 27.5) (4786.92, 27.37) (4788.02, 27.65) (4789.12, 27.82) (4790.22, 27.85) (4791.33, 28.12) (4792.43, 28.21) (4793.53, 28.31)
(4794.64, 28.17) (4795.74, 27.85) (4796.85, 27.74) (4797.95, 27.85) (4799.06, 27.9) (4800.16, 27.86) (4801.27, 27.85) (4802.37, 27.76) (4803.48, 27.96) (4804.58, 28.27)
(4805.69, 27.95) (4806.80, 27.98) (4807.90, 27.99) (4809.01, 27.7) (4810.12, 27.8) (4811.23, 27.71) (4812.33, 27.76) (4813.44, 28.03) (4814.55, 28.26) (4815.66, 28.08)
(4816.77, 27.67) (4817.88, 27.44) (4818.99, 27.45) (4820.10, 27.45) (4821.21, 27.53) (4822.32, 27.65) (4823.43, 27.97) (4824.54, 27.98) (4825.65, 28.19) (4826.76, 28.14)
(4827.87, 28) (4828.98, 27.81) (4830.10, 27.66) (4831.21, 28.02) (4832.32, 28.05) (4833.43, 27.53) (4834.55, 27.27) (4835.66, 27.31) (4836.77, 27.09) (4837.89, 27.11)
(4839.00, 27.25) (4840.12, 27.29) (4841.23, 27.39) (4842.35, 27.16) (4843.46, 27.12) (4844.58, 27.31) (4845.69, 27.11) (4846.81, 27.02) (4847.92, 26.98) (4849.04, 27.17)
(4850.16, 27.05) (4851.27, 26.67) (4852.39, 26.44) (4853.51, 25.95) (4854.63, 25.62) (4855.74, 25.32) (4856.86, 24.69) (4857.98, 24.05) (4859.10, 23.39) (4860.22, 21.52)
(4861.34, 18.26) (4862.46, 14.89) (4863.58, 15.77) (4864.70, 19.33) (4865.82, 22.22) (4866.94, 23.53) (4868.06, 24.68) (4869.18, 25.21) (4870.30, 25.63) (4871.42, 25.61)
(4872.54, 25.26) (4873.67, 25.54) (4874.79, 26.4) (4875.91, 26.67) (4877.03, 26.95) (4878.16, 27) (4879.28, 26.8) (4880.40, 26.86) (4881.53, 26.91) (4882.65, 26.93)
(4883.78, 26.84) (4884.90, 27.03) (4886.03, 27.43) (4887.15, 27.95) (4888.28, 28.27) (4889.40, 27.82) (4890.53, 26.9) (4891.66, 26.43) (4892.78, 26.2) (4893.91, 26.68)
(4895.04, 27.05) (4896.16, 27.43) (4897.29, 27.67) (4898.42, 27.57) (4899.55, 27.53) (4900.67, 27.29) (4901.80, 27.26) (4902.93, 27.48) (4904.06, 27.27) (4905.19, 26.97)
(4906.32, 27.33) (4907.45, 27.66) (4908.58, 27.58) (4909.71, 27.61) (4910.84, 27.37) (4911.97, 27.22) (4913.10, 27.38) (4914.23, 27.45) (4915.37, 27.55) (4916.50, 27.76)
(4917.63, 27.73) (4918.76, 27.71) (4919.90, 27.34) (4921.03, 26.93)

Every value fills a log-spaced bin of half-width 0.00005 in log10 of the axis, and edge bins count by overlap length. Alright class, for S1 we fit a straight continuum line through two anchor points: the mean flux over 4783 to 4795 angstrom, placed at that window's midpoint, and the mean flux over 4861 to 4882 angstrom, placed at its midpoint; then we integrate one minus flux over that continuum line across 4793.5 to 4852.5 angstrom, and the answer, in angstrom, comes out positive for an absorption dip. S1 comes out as -3.3 angstrom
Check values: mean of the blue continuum 27.8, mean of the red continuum 23.9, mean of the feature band 27.6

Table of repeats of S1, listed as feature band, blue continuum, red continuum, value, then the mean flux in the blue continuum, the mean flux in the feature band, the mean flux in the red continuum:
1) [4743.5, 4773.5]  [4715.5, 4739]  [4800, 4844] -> 0.00 angstrom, 28.1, 28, 27.7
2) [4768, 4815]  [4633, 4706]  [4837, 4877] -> -3.16 angstrom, 28.3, 27.8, 24.9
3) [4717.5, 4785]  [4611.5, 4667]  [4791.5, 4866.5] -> -1.51 angstrom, 28.4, 28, 26.6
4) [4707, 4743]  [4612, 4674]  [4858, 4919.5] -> -0.64 angstrom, 28.5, 28.1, 25.9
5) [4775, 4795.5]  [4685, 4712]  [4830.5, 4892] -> -0.72 angstrom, 28.2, 27.8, 25.7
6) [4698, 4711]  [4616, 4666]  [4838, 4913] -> -0.22 angstrom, 28.4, 28.2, 26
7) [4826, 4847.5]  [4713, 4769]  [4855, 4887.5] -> -1.76 angstrom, 28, 27.5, 24.4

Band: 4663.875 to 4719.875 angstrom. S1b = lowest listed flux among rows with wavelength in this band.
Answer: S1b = 27.65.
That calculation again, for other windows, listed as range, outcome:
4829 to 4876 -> 14.89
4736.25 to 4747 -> 27.67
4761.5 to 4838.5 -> 27.09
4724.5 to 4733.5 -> 27.83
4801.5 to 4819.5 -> 27.44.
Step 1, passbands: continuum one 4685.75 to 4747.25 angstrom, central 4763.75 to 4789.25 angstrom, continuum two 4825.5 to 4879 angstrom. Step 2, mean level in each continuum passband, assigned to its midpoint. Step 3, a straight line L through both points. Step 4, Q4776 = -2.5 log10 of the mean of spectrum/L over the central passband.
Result -0.03 mag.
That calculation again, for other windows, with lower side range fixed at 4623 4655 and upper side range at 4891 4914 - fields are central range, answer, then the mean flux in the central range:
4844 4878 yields 0.126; 24.4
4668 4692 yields -0.006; 28.4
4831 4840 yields 0.005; 27.4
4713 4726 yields -0.004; 28.1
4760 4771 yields 0.007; 27.7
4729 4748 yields -0.001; 28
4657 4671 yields -0.009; 28.5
